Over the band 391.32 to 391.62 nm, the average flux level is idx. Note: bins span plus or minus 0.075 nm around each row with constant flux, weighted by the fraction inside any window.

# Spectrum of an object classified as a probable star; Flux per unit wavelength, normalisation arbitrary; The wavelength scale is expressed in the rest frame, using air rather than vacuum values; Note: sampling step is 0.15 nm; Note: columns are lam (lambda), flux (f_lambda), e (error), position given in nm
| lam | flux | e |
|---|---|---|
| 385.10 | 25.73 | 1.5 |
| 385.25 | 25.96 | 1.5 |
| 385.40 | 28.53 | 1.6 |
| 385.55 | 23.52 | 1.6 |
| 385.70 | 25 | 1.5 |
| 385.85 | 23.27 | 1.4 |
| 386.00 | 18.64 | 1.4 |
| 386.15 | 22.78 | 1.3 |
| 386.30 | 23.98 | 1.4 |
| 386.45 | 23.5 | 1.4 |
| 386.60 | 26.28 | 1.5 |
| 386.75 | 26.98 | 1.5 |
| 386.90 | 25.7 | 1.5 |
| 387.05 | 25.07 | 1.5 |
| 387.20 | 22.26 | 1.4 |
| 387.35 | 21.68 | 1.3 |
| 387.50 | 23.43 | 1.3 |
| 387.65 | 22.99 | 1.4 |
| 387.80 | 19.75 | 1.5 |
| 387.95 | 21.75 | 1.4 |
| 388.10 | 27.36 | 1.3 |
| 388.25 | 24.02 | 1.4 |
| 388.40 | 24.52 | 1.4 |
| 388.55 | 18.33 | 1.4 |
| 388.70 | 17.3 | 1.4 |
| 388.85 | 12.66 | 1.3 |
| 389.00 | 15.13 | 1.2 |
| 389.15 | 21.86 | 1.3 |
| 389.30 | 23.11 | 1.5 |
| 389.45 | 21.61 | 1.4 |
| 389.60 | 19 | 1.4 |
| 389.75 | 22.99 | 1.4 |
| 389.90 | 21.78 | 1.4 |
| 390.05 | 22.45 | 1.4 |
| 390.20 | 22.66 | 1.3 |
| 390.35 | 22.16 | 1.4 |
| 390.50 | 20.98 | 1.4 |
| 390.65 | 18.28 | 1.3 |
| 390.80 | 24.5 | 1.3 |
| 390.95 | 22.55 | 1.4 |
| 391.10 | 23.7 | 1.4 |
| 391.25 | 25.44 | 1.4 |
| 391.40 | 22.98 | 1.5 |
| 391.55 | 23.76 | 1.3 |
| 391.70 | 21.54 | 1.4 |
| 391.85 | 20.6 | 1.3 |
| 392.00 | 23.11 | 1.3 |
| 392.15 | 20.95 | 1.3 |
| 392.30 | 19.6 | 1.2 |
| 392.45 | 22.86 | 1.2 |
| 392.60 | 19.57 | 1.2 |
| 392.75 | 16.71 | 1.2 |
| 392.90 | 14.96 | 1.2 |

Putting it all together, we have 23.4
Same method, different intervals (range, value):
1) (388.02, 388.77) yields 22.3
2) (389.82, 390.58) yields 22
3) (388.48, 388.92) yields 16.1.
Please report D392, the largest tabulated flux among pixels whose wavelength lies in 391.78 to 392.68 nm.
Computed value 23.11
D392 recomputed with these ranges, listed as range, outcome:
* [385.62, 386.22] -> 25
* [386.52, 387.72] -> 26.98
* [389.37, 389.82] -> 22.99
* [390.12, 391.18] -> 24.5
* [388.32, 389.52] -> 24.52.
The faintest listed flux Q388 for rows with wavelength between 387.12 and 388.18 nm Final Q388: 19.75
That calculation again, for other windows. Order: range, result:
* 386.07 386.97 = 22.78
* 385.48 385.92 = 23.27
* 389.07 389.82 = 19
